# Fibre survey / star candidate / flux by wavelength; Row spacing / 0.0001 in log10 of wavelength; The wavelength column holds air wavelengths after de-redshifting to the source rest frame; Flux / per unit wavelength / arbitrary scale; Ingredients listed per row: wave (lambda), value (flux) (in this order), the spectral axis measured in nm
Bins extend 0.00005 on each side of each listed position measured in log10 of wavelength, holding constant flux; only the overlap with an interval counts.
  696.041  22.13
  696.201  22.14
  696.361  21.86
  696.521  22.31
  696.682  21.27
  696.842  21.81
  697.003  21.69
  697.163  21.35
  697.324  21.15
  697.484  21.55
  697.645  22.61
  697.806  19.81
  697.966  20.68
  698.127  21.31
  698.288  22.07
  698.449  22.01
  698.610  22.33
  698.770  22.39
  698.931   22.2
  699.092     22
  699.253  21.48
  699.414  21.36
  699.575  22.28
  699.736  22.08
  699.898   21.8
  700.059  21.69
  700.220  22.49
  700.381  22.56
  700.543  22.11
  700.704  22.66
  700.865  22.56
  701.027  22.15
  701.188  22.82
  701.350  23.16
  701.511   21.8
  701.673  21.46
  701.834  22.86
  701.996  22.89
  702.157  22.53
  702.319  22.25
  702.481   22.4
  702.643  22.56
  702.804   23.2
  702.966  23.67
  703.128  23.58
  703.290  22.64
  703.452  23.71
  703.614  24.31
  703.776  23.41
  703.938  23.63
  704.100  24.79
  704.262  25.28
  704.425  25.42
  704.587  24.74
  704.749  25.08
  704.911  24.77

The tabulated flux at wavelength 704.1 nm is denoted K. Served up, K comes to 24.79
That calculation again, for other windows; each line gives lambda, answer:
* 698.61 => 22.33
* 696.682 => 21.27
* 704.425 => 25.42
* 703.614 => 24.31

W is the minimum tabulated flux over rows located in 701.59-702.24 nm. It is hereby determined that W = 21.46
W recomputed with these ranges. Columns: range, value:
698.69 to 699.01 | 22.2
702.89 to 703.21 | 23.58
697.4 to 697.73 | 21.55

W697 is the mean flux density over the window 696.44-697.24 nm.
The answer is 21.7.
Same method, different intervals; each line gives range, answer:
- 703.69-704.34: 24.3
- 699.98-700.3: 22.1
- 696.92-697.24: 21.5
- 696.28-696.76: 21.8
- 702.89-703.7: 23.6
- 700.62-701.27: 22.5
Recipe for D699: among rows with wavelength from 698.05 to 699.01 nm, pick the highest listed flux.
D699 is 22.39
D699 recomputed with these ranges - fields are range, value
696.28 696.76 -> 22.31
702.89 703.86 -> 24.31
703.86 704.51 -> 25.42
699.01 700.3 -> 22.49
